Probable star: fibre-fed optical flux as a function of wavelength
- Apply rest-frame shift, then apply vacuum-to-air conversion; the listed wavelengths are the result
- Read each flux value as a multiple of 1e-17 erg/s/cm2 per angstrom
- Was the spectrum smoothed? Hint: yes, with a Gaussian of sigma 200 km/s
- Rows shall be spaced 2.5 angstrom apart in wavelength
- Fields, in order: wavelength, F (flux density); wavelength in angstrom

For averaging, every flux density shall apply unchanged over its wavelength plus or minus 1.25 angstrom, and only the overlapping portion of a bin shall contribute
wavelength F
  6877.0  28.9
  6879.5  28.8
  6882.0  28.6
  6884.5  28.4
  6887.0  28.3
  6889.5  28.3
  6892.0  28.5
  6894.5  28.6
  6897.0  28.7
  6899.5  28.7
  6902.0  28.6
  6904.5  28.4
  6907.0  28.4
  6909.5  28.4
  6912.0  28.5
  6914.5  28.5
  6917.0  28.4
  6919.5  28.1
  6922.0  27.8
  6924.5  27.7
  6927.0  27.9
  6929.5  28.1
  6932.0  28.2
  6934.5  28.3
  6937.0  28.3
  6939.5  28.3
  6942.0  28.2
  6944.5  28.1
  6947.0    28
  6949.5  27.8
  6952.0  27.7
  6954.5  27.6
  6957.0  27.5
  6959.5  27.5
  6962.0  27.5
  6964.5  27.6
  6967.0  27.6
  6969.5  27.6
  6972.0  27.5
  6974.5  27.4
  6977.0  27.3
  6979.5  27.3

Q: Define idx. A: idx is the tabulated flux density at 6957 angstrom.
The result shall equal 27.5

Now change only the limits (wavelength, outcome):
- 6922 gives 27.8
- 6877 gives 28.9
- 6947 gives 28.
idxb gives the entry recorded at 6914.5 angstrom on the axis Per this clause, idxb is 28.5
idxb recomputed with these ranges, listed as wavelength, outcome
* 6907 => 28.4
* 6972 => 27.5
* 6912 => 28.5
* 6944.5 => 28.1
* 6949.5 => 27.8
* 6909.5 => 28.4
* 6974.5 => 27.4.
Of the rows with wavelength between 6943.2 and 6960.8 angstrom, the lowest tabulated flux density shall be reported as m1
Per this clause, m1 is 27.5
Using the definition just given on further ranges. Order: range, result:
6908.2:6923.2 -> 27.8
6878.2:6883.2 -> 28.6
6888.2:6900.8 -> 28.3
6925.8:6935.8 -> 27.9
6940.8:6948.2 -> 28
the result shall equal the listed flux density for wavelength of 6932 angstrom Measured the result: 28.2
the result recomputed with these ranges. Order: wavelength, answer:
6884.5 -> 28.4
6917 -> 28.4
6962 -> 27.5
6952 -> 27.7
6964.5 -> 27.6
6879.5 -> 28.8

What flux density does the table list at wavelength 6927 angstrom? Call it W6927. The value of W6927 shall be 27.9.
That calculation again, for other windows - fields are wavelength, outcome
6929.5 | 28.1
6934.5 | 28.3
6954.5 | 27.6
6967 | 27.6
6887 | 28.3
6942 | 28.2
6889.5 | 28.3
